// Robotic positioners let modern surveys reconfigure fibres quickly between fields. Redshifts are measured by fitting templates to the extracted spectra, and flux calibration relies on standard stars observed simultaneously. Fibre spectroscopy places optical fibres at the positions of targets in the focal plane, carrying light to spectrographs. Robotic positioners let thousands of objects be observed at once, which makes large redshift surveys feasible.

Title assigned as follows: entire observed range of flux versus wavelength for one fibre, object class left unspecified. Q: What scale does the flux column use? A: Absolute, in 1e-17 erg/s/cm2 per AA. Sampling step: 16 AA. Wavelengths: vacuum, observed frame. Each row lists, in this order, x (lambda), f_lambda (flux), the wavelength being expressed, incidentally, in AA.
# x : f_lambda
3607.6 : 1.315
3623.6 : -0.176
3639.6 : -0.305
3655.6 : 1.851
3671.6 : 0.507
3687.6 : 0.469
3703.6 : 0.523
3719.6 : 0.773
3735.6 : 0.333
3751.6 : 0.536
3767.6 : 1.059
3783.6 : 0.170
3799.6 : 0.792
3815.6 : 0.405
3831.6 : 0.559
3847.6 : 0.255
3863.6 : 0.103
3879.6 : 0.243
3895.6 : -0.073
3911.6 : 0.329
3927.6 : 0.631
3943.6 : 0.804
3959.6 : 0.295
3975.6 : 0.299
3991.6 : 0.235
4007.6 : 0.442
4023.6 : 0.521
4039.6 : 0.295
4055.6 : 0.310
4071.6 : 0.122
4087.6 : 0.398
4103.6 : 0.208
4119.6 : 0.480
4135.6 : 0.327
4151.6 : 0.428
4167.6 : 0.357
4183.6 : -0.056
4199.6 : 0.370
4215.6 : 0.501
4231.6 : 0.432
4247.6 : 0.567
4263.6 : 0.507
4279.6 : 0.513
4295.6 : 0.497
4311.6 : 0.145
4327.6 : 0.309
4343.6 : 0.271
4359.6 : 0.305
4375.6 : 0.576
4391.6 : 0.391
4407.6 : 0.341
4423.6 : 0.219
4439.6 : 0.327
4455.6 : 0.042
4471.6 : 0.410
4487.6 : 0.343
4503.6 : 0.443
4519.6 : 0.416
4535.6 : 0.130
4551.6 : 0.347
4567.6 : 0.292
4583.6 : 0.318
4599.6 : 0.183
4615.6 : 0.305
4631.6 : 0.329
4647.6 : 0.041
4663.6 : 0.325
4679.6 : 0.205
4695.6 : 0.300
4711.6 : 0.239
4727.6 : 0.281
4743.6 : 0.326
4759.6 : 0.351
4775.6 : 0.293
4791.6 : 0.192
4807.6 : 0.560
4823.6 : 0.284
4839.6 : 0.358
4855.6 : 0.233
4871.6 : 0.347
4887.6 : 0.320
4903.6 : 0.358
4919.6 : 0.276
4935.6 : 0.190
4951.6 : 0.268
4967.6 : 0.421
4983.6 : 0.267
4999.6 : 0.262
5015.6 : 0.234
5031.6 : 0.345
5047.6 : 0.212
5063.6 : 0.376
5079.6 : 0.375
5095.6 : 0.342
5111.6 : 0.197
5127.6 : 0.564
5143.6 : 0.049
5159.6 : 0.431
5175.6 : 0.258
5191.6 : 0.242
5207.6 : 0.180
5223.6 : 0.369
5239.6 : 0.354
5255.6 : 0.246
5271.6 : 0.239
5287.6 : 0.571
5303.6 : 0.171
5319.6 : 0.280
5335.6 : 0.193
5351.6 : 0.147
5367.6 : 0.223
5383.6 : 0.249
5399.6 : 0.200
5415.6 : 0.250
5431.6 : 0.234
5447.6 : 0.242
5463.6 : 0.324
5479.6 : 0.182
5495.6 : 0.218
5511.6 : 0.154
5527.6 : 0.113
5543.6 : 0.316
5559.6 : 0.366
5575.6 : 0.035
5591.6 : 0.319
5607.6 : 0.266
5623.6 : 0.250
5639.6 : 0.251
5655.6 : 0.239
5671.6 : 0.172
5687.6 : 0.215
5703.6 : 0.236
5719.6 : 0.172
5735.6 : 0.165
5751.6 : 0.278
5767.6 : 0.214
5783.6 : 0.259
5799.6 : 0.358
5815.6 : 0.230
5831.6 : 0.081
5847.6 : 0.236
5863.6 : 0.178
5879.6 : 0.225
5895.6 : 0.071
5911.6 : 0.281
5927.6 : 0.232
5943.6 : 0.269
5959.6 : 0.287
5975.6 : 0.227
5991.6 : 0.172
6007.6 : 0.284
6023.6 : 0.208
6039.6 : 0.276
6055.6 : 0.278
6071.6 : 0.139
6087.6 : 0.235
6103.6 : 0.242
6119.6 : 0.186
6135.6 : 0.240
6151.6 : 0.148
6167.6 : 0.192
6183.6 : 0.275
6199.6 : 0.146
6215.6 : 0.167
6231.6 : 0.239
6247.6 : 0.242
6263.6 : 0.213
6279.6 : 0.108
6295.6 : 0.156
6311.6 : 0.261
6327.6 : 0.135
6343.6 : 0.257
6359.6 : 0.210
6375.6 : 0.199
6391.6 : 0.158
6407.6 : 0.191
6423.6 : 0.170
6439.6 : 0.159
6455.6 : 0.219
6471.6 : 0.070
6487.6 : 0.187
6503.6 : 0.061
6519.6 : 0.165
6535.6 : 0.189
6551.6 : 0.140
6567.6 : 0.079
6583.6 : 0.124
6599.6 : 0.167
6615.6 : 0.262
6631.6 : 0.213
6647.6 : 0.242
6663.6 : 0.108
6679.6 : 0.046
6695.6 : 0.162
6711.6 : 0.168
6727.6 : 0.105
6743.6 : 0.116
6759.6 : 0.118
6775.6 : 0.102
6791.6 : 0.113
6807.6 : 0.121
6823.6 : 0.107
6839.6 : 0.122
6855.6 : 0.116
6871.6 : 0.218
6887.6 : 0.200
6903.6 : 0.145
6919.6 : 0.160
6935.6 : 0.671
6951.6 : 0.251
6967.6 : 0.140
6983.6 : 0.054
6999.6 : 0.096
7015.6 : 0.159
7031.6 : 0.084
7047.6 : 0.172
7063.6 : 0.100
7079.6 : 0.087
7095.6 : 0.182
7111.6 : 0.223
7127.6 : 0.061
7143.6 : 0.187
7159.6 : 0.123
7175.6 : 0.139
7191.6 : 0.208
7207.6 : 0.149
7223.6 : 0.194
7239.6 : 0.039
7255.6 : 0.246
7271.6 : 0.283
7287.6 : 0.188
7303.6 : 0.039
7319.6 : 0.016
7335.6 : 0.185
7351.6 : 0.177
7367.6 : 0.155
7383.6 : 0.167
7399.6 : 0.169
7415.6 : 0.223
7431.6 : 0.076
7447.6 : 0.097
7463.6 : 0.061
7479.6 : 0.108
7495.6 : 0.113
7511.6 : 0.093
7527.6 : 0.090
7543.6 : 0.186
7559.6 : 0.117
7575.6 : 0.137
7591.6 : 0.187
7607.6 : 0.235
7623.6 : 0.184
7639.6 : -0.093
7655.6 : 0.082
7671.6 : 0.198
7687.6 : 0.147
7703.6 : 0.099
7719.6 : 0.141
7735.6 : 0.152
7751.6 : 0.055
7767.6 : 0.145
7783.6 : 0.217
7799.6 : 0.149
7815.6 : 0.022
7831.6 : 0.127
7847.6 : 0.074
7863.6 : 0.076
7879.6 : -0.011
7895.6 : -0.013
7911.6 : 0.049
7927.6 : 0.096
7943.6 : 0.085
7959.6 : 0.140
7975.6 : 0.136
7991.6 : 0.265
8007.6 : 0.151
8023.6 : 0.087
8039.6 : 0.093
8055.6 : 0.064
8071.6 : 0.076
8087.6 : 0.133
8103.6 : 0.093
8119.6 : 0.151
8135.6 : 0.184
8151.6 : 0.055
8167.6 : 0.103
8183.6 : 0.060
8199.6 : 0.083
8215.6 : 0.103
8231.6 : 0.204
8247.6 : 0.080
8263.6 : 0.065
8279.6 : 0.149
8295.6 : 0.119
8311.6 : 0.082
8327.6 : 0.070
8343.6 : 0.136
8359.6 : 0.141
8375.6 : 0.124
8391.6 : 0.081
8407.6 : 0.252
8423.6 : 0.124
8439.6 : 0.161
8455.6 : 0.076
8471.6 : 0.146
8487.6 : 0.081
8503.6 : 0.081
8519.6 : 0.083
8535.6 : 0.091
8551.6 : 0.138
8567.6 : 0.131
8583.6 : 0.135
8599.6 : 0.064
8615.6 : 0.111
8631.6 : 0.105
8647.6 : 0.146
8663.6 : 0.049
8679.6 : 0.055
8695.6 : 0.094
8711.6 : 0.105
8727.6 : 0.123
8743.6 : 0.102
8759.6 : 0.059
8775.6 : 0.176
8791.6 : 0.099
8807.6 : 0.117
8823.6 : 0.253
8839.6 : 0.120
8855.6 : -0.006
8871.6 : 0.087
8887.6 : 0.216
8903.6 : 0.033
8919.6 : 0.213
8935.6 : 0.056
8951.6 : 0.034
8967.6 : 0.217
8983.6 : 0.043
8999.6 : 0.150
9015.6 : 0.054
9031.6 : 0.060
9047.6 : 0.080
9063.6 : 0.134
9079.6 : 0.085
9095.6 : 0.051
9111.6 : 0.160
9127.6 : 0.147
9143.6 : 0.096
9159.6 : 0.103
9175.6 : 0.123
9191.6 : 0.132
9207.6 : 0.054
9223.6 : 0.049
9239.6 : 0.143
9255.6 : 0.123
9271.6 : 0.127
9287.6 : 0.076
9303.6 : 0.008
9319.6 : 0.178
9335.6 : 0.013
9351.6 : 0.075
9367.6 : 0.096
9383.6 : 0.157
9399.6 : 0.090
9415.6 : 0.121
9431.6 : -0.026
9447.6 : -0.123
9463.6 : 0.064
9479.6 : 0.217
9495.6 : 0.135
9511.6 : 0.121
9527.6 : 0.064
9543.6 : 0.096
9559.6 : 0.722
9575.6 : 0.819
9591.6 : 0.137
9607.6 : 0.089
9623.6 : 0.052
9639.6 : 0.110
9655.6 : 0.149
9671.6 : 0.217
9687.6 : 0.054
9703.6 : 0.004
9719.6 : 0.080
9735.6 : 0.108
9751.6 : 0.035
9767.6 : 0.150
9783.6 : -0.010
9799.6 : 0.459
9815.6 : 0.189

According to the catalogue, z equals 0.06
